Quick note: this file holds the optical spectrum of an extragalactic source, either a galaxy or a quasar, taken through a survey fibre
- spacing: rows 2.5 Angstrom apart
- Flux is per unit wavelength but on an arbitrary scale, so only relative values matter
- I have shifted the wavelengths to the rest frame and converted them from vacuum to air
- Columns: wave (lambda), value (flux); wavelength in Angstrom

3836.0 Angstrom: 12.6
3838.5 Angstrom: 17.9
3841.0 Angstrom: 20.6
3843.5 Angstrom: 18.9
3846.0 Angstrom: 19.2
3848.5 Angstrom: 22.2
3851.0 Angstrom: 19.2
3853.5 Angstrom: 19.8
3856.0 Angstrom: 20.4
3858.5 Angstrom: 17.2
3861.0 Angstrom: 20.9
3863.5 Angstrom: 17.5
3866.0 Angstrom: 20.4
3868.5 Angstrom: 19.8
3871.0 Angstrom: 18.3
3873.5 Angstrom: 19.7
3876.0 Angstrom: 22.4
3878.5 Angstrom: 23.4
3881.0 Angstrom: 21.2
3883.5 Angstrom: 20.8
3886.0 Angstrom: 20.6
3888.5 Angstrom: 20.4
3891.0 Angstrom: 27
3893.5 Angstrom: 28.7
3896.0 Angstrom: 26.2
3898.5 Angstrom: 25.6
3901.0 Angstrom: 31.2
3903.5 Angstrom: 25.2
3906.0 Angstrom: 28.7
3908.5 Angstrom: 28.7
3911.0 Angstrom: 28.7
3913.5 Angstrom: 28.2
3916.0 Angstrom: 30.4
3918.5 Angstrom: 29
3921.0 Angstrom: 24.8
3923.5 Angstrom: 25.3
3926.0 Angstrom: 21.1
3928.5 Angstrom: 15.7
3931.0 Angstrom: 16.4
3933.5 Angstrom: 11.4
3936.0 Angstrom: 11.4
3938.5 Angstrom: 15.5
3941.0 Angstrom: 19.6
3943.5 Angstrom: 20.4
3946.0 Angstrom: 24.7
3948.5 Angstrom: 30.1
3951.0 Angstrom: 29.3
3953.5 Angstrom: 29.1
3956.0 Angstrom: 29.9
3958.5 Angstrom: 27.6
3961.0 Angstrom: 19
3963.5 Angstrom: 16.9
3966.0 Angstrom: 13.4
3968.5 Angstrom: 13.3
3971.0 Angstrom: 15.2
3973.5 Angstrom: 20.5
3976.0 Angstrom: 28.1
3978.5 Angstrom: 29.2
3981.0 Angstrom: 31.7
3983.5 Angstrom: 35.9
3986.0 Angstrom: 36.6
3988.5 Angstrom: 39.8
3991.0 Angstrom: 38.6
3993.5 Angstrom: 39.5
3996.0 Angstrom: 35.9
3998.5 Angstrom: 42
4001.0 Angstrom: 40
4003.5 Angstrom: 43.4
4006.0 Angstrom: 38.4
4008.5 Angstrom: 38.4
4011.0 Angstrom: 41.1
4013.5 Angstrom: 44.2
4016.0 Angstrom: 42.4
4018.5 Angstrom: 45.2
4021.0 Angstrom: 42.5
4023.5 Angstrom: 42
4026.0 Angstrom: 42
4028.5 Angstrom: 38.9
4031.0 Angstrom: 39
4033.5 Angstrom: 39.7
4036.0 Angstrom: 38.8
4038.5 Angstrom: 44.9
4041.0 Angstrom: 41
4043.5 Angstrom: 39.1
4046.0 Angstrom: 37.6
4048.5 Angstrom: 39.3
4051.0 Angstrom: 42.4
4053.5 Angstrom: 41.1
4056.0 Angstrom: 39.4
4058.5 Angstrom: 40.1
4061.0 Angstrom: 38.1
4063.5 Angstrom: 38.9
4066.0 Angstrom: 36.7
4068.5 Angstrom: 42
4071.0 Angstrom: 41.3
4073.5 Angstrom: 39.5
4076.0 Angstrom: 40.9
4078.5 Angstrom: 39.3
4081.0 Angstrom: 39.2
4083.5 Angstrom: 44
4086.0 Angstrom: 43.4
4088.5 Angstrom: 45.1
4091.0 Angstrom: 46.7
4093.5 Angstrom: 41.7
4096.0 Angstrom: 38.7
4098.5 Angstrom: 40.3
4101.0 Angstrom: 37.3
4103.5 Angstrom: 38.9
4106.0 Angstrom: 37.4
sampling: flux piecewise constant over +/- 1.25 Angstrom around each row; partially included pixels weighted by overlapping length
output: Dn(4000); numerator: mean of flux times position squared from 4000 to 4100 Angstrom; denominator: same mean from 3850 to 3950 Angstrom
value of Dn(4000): 2.0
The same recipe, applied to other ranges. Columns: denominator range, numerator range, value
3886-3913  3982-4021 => 1.58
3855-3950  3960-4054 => 1.67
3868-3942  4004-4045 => 1.91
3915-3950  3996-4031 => 2.04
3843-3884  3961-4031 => 1.84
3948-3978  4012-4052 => 1.88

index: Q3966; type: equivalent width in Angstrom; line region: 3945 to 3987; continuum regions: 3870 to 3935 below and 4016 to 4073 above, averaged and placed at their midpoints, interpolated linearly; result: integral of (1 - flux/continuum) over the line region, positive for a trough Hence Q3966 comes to 8.0 Angstrom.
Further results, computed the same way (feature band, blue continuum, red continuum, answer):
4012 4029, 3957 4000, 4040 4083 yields -4.2 Angstrom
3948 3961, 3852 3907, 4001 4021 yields 2.1 Angstrom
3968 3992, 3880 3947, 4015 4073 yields 2.2 Angstrom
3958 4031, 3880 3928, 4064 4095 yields 0.6 Angstrom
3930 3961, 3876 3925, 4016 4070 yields 8.7 Angstrom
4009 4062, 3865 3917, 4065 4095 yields -4.7 Angstrom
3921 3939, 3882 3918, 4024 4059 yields 7.4 Angstrom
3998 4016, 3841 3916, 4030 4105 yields -3.2 Angstrom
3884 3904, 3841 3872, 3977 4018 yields -0.6 Angstrom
